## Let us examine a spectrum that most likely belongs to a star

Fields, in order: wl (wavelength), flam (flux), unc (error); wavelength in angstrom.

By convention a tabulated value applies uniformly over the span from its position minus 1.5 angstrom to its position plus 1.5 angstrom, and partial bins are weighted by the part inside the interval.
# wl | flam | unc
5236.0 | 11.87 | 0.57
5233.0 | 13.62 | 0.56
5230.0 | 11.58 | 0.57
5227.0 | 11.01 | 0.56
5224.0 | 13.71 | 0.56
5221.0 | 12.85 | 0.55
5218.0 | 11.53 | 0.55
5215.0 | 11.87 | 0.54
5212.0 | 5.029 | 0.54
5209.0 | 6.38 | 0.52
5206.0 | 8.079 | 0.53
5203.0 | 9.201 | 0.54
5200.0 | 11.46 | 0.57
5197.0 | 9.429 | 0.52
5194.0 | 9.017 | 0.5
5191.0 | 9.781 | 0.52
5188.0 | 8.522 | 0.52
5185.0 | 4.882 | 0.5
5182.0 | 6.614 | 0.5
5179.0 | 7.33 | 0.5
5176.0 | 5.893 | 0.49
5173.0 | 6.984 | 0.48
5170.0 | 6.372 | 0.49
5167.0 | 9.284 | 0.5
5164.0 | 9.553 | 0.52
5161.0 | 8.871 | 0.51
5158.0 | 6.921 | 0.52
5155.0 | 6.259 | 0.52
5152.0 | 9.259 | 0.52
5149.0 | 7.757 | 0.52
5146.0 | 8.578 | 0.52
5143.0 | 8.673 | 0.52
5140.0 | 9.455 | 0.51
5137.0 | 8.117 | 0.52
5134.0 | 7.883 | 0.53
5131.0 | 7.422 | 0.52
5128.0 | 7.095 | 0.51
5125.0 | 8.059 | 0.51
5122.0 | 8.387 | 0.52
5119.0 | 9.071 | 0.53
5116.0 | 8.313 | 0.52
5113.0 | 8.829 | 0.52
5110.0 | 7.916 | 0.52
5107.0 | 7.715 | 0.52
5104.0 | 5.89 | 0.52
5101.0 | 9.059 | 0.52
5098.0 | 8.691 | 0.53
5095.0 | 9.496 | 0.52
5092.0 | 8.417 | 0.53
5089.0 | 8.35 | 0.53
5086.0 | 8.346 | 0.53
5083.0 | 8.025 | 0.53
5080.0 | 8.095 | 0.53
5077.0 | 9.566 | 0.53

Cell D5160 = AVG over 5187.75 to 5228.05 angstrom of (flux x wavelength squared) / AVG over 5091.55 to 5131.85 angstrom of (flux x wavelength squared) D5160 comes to 1.3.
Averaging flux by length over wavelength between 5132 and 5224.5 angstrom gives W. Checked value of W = 8.5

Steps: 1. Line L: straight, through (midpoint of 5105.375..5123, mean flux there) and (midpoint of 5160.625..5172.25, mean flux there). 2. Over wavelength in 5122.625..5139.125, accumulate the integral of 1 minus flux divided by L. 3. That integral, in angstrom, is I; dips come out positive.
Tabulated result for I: 1.1 angstrom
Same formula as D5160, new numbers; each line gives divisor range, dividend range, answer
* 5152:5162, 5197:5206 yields 1.32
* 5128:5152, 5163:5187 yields 0.87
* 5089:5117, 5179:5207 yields 1.07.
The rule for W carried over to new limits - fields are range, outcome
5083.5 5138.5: 8.17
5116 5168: 8.26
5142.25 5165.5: 8.22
